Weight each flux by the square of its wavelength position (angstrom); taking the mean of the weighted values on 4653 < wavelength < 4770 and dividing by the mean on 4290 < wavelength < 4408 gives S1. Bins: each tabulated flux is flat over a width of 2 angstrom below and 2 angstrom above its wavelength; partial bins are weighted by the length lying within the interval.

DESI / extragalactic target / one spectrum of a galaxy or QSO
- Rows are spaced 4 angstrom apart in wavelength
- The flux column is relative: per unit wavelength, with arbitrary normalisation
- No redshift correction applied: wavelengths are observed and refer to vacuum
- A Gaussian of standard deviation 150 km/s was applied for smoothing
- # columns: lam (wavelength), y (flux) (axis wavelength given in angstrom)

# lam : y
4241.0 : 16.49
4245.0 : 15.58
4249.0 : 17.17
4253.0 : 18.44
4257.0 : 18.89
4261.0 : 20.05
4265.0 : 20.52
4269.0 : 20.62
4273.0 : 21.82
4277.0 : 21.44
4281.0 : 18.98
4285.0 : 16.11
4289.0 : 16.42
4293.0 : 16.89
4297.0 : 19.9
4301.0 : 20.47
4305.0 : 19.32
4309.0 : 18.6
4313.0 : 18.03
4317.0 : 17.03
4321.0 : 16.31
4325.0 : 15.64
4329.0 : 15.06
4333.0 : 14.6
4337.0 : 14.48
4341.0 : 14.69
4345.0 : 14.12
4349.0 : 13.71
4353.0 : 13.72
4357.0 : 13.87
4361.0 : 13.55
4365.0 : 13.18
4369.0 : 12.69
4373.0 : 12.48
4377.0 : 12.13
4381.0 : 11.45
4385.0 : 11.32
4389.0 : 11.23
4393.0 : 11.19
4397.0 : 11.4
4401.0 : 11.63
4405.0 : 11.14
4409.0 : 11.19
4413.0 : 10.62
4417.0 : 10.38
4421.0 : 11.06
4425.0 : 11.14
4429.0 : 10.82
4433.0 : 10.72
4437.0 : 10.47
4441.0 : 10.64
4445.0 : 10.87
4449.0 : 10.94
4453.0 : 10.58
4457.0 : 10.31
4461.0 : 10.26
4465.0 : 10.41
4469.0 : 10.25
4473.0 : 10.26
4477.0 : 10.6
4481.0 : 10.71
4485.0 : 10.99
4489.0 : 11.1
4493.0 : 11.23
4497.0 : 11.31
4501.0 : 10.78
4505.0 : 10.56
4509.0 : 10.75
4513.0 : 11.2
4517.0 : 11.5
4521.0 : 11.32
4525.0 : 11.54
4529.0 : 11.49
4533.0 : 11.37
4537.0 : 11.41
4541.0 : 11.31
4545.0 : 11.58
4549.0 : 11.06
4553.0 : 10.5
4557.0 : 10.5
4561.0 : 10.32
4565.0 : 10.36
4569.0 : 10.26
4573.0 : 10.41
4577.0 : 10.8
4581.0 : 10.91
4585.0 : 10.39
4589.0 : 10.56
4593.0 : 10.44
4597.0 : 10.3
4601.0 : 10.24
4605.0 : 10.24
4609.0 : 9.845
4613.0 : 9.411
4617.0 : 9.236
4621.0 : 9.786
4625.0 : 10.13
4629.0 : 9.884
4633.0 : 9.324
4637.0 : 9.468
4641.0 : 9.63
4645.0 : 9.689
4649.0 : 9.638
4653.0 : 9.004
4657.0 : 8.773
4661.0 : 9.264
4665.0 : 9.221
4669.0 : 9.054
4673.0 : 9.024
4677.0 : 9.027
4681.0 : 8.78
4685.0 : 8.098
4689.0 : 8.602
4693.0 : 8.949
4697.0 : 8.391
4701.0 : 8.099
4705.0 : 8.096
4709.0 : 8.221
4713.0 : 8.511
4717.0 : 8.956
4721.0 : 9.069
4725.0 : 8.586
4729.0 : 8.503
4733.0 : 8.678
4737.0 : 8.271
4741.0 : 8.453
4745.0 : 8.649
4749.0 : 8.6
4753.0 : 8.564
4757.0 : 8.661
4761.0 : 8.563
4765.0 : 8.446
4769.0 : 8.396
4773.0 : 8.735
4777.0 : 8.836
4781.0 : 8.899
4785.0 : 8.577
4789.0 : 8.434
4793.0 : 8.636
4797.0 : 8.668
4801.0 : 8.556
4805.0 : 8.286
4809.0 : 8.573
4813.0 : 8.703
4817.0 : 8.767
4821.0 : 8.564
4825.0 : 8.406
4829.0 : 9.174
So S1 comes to 0.70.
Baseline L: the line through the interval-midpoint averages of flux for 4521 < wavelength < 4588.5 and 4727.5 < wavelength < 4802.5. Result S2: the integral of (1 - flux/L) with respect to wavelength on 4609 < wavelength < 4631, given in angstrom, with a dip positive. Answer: 1.0 angstrom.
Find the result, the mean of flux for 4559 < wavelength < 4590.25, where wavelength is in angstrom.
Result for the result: 10.5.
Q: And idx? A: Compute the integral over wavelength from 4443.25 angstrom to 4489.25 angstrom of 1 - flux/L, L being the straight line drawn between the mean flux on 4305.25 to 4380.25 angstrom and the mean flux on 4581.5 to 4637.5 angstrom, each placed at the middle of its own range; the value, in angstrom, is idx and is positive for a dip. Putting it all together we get 7.1 angstrom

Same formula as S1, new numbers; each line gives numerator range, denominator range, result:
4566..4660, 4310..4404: 0.82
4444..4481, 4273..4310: 0.60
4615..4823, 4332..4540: 0.86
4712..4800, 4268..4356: 0.61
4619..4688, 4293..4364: 0.67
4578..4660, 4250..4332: 0.62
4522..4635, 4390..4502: 1.03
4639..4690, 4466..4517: 0.90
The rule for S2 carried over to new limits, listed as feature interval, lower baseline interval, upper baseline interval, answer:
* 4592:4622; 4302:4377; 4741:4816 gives 3.2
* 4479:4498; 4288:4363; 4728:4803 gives 3.2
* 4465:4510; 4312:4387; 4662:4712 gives 4.1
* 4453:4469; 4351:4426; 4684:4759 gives 1.1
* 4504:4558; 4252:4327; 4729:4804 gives 9.6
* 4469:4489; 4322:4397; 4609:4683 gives 1.7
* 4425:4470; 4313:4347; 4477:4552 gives 7.4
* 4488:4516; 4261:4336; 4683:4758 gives 5.2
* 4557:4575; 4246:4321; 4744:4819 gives 3.7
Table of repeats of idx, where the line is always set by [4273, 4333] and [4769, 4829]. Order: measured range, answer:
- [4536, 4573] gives 6.8 angstrom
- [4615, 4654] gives 7.0 angstrom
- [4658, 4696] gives 7.1 angstrom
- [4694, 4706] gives 2.5 angstrom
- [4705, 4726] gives 3.2 angstrom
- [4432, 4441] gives 2.8 angstrom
